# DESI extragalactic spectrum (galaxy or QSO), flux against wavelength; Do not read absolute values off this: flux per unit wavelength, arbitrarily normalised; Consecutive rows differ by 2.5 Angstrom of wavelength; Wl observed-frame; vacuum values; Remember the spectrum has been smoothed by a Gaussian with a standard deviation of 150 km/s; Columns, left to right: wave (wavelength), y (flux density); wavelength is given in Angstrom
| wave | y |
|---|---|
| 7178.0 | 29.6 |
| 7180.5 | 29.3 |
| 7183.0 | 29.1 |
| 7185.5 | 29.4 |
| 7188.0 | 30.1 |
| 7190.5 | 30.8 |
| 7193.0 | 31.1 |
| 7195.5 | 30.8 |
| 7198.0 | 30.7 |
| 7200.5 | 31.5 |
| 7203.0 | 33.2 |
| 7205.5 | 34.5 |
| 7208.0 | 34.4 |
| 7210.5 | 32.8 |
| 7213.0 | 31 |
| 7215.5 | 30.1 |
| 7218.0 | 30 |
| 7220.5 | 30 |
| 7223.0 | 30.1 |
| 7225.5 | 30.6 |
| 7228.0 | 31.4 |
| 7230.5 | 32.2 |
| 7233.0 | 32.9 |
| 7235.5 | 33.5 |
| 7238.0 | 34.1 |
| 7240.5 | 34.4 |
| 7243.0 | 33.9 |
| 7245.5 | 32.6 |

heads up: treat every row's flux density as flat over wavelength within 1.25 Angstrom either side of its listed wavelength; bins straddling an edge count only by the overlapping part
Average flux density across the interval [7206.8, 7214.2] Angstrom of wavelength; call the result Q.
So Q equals 32.7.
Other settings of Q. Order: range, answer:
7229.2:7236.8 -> 32.9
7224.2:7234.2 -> 31.8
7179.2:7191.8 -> 29.7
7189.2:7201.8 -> 31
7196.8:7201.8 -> 31.1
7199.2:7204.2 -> 32.3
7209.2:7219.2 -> 31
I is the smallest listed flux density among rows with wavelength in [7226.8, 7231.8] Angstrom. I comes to 31.4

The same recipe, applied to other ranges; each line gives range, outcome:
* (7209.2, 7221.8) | 30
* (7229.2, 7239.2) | 32.2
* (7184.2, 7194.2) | 29.4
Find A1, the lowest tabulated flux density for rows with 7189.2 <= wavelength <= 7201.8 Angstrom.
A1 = 30.7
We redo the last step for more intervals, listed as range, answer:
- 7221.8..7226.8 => 30.1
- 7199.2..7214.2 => 31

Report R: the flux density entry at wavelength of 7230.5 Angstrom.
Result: 32.2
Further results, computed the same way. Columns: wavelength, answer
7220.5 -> 30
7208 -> 34.4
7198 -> 30.7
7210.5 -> 32.8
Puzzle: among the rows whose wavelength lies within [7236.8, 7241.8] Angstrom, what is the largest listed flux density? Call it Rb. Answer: 34.4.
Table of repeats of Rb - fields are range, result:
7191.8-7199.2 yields 31.1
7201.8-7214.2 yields 34.5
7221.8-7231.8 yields 32.2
